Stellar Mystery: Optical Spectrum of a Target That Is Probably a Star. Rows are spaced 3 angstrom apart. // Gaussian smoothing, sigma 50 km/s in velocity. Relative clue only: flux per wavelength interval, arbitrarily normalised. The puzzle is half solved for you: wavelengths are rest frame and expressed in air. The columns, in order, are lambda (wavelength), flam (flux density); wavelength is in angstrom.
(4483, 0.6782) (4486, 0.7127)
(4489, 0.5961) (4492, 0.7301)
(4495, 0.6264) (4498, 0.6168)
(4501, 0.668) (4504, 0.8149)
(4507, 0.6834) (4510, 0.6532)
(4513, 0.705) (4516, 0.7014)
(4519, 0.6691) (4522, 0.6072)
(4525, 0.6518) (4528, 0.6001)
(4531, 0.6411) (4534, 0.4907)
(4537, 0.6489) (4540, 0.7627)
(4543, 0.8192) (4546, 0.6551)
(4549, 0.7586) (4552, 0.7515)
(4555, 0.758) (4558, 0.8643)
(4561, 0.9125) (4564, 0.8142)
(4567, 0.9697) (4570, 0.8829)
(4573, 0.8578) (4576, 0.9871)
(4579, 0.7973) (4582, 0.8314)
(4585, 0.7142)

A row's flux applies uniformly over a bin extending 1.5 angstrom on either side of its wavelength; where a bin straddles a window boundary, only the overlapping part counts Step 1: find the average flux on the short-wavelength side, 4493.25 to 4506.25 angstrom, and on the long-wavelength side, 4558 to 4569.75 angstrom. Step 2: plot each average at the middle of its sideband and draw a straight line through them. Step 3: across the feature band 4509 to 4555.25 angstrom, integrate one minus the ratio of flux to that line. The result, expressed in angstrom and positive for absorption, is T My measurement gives 6.5 angstrom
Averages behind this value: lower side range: 0.683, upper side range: 0.893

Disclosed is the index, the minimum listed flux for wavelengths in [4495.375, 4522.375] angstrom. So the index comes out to 0.6072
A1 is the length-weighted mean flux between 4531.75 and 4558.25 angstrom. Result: 0.714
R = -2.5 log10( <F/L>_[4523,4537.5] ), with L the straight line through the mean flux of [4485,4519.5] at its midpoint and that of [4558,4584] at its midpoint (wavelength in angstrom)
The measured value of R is 0.25 mag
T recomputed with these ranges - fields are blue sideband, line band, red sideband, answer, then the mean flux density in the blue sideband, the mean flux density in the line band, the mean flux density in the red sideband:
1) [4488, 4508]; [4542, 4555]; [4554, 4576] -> 1.30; 0.678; 0.745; 0.876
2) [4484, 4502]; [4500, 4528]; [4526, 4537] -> -2.60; 0.659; 0.68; 0.59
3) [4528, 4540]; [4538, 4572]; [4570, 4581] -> -2.89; 0.616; 0.812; 0.879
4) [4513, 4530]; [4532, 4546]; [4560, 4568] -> 1.43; 0.651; 0.676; 0.894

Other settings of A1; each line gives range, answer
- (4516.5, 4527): 0.646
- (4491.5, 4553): 0.677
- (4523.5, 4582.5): 0.772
